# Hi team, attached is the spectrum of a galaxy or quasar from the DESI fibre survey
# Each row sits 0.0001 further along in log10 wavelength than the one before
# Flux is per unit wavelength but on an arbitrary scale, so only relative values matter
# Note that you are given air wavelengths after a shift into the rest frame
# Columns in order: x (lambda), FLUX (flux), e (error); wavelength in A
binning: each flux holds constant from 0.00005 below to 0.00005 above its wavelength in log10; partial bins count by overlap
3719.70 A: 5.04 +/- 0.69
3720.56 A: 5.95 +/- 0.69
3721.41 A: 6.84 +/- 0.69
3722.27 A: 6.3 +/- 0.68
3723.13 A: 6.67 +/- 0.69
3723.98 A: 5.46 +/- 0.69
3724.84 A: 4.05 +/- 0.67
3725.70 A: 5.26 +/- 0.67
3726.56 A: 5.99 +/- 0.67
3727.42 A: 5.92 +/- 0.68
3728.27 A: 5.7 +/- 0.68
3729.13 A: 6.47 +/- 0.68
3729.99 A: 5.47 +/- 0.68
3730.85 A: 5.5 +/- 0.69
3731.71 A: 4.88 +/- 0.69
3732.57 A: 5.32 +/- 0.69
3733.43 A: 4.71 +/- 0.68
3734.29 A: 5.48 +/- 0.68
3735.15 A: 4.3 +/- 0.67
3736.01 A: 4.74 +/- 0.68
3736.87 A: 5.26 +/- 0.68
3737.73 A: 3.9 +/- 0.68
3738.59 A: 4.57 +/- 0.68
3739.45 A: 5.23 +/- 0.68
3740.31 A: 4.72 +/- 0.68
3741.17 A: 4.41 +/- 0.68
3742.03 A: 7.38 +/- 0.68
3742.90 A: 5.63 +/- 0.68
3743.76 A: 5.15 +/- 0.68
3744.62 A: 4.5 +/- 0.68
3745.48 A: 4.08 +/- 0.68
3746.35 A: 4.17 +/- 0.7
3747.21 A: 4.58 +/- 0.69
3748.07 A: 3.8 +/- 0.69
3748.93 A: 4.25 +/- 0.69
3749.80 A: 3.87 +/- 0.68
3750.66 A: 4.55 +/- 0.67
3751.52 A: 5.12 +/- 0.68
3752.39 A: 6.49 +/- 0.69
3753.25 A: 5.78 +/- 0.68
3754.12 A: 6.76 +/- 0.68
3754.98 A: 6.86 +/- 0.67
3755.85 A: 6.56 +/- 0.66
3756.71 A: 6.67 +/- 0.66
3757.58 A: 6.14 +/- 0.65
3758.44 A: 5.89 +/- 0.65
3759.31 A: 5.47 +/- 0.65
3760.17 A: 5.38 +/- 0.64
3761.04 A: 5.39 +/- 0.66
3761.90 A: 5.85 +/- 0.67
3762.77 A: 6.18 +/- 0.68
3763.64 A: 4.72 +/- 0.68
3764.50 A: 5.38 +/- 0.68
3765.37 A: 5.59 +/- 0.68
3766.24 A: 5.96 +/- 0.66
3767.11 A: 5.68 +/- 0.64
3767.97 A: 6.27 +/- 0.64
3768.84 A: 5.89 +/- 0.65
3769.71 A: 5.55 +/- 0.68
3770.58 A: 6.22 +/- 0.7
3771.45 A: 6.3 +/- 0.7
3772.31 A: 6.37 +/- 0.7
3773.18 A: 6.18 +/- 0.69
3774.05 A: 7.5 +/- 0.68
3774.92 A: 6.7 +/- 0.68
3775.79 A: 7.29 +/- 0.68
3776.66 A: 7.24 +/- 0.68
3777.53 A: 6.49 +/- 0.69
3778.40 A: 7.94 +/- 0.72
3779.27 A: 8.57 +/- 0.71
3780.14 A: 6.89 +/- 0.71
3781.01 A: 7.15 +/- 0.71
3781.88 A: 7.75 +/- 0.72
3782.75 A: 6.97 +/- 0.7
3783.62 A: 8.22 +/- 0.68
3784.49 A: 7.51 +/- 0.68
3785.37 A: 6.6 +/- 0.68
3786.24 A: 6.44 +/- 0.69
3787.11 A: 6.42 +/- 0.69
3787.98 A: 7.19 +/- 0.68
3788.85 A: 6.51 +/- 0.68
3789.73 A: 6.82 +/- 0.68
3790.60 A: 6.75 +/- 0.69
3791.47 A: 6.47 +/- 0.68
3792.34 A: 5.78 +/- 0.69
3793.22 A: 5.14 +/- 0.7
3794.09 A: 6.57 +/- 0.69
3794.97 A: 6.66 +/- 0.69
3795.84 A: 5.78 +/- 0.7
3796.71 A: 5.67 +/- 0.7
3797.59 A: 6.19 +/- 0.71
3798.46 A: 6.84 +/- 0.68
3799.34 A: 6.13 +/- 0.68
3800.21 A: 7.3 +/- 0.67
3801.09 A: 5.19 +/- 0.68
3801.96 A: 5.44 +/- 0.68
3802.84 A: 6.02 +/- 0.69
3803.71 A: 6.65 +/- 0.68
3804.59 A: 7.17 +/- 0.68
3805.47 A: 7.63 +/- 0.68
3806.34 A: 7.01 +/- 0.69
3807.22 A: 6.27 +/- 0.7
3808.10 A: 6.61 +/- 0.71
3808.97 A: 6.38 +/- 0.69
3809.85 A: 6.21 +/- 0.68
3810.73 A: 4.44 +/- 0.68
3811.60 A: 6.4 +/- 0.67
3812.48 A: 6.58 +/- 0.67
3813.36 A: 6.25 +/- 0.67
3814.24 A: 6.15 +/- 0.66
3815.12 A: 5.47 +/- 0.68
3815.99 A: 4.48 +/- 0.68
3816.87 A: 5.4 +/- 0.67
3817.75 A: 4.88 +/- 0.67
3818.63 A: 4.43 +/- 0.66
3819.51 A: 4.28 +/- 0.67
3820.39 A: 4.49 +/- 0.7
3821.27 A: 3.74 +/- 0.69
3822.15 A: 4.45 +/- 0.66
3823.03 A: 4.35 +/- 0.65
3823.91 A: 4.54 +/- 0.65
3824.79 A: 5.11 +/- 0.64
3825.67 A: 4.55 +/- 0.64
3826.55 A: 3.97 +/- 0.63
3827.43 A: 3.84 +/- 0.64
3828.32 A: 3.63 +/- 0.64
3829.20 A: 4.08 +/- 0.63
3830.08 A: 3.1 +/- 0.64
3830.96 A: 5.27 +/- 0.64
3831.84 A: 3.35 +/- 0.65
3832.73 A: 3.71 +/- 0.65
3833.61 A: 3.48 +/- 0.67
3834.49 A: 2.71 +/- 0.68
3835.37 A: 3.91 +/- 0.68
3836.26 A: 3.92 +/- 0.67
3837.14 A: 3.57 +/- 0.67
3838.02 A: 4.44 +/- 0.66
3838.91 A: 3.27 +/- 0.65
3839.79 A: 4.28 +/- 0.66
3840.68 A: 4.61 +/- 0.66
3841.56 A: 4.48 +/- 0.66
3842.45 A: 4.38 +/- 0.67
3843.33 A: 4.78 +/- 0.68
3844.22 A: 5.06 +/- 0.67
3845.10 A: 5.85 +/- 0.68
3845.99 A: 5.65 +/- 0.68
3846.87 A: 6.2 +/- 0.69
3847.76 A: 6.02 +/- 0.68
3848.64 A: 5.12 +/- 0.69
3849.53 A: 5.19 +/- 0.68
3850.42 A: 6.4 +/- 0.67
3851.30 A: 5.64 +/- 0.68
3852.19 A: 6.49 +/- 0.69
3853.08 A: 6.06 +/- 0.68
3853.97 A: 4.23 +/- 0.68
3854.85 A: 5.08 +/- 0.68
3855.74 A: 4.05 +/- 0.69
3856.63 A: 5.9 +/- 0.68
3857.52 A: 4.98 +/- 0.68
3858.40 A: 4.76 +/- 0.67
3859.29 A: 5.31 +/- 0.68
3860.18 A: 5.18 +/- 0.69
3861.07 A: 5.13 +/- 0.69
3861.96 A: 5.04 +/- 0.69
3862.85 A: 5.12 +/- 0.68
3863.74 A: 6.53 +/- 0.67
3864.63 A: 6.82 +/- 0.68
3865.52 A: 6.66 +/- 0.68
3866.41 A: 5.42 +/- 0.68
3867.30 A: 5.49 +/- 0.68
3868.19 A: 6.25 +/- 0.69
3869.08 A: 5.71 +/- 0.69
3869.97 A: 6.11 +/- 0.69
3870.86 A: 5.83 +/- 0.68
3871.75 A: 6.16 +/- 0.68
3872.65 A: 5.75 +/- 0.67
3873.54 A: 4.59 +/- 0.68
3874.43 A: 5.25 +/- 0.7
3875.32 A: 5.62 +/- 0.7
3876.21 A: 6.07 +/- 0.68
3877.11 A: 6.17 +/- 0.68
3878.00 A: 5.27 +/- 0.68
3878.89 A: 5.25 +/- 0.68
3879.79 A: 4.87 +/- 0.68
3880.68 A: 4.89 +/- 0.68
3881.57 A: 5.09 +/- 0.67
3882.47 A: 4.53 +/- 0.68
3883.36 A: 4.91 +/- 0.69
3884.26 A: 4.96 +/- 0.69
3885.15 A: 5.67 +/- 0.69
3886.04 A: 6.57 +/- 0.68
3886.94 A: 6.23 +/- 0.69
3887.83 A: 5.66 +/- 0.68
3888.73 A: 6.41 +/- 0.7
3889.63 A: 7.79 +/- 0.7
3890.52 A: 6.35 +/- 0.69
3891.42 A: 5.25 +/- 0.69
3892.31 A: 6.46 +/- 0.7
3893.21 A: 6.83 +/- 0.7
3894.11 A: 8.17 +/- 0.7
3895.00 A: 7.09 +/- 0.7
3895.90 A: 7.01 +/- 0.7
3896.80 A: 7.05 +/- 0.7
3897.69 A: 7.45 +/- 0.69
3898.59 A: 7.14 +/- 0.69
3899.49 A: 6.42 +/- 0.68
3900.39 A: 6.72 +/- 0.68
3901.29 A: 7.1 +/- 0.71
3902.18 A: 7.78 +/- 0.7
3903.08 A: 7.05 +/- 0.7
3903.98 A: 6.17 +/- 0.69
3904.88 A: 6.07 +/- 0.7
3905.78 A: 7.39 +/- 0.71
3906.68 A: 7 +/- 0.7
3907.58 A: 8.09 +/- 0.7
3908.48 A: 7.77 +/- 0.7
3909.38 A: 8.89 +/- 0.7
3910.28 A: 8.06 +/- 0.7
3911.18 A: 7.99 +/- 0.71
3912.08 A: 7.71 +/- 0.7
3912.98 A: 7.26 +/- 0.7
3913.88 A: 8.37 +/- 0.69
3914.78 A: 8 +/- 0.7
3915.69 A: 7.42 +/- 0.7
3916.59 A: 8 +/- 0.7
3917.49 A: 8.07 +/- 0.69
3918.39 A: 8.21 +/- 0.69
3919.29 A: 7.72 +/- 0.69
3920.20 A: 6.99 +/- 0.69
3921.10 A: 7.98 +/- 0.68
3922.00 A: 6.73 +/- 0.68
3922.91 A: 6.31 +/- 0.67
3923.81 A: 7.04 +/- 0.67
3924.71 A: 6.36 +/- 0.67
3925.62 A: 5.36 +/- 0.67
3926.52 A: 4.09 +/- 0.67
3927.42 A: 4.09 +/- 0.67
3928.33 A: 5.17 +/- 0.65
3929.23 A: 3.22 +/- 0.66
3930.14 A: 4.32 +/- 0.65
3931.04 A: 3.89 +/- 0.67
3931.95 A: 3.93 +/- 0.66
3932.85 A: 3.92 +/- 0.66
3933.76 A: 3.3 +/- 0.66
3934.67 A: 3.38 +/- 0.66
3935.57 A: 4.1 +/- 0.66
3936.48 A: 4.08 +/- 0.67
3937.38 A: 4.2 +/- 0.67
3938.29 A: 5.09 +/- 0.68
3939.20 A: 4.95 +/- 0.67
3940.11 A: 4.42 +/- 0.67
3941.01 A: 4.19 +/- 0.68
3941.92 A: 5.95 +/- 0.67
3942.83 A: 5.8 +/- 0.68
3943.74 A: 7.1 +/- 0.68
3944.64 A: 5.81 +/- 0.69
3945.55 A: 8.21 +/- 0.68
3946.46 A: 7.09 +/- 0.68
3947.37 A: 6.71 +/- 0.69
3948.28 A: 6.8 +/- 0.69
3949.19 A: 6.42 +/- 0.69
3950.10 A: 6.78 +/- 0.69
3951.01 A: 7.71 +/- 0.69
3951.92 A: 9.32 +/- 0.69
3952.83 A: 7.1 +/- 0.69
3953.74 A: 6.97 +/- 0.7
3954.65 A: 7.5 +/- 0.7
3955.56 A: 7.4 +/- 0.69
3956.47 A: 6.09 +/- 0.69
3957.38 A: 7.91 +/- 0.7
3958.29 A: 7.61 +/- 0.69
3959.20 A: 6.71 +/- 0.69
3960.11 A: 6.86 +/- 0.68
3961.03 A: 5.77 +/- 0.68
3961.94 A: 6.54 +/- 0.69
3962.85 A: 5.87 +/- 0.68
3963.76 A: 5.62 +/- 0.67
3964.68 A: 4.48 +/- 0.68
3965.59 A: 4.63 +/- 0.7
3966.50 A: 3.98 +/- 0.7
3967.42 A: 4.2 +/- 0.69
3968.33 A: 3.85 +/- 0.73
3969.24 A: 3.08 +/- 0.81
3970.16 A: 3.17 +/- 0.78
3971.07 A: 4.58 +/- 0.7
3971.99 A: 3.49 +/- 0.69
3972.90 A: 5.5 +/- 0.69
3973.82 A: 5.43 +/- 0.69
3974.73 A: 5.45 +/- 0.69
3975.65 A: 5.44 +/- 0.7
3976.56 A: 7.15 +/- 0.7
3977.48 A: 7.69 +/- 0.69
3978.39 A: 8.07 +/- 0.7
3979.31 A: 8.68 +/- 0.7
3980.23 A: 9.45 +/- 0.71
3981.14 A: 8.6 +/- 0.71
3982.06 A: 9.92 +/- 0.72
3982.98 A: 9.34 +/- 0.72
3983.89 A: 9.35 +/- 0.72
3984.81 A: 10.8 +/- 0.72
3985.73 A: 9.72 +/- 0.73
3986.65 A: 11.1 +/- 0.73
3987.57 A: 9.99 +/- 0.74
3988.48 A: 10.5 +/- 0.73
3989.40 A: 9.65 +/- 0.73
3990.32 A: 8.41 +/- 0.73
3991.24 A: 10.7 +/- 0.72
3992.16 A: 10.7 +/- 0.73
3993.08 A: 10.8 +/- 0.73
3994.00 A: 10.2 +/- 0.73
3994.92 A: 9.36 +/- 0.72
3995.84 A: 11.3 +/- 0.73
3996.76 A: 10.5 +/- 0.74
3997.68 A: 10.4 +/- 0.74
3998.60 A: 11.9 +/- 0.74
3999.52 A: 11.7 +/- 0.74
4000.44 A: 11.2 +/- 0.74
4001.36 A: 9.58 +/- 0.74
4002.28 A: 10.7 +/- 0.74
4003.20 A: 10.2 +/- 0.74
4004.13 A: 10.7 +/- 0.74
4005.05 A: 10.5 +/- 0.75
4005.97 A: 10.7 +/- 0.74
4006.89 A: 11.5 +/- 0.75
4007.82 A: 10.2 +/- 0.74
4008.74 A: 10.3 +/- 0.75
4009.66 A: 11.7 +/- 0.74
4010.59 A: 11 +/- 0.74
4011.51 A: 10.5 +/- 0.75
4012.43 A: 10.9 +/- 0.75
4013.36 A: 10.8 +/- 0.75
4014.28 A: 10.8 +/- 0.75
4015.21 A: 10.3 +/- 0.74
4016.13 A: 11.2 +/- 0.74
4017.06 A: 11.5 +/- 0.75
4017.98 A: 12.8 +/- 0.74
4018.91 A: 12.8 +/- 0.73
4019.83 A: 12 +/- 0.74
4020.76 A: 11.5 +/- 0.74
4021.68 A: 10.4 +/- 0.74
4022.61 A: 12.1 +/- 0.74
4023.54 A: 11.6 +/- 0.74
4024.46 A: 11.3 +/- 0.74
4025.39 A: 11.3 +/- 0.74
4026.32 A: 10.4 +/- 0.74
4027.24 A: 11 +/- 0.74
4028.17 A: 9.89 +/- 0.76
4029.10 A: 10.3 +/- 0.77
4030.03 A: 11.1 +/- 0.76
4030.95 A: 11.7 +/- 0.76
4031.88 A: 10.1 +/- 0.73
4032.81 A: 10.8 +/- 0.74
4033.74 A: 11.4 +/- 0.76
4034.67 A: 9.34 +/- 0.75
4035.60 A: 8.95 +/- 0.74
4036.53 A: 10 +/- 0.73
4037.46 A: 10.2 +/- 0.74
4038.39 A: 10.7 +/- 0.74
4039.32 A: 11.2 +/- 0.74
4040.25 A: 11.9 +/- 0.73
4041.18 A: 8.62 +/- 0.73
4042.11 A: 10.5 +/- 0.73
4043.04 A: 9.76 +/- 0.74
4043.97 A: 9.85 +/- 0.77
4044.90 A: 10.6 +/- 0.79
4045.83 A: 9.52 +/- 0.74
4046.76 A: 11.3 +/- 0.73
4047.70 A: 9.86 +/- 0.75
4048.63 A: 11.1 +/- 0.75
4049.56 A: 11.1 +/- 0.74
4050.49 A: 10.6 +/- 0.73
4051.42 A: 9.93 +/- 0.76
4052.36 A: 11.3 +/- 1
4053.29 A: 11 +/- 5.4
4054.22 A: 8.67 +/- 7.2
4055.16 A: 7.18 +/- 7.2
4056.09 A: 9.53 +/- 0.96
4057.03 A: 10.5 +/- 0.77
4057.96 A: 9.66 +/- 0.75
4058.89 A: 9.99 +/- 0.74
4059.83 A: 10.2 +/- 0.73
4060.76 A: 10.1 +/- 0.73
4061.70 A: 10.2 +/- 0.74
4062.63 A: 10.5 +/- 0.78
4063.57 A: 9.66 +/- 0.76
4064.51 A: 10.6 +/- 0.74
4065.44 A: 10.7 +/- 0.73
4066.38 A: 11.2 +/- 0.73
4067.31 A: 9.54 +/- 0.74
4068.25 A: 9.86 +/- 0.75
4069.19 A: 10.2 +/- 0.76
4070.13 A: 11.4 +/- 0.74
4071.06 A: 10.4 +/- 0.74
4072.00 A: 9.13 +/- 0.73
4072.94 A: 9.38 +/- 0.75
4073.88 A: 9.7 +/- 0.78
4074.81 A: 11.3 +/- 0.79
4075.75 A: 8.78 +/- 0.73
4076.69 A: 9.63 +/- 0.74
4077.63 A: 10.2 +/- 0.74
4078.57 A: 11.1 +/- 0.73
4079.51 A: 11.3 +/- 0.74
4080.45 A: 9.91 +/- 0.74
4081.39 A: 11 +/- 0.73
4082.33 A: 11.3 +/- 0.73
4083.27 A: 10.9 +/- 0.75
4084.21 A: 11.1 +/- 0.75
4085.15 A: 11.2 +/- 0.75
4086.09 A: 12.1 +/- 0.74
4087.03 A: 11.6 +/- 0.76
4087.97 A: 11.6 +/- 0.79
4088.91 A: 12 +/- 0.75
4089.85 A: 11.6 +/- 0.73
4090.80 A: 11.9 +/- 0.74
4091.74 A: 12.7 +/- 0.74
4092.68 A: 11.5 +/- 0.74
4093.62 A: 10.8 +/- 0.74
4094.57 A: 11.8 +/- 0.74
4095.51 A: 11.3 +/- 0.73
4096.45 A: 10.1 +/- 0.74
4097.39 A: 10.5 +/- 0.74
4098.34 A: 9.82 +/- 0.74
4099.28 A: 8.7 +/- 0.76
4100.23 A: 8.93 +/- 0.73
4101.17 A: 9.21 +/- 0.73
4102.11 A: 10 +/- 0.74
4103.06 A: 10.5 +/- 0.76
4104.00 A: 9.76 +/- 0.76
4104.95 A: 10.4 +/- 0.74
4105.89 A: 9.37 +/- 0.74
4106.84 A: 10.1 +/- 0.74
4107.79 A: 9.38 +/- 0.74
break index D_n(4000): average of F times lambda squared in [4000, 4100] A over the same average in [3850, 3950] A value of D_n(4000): 1.9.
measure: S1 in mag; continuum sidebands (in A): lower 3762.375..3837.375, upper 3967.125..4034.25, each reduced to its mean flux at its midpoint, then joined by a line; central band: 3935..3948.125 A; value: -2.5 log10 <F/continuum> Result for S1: 0.47 mag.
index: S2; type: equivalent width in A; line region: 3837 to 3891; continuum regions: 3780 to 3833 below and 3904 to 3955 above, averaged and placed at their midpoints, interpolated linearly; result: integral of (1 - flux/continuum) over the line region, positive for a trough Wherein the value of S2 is 5.2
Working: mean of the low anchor 5.75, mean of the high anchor 6.32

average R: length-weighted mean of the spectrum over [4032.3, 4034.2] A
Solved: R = 11.1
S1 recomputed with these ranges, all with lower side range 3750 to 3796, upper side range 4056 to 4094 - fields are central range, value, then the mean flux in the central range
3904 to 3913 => 0.099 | 7.57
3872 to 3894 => 0.355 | 5.73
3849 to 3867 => 0.349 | 5.5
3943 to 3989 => 0.295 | 6.95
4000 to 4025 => -0.136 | 11.1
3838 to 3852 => 0.398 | 5.13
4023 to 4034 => -0.095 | 10.9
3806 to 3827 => 0.308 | 5.26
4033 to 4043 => -0.016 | 10.3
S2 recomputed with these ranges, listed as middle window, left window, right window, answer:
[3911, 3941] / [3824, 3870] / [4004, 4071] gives 5.9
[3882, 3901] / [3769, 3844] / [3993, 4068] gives 2.8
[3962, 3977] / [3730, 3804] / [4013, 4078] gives 7.2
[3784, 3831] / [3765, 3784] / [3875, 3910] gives 6.9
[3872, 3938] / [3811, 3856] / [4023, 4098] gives 3.3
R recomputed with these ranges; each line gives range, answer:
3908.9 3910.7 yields 8.47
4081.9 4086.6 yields 11.3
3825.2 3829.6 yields 4.02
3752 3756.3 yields 6.49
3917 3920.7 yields 7.76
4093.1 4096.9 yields 11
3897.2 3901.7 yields 6.96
